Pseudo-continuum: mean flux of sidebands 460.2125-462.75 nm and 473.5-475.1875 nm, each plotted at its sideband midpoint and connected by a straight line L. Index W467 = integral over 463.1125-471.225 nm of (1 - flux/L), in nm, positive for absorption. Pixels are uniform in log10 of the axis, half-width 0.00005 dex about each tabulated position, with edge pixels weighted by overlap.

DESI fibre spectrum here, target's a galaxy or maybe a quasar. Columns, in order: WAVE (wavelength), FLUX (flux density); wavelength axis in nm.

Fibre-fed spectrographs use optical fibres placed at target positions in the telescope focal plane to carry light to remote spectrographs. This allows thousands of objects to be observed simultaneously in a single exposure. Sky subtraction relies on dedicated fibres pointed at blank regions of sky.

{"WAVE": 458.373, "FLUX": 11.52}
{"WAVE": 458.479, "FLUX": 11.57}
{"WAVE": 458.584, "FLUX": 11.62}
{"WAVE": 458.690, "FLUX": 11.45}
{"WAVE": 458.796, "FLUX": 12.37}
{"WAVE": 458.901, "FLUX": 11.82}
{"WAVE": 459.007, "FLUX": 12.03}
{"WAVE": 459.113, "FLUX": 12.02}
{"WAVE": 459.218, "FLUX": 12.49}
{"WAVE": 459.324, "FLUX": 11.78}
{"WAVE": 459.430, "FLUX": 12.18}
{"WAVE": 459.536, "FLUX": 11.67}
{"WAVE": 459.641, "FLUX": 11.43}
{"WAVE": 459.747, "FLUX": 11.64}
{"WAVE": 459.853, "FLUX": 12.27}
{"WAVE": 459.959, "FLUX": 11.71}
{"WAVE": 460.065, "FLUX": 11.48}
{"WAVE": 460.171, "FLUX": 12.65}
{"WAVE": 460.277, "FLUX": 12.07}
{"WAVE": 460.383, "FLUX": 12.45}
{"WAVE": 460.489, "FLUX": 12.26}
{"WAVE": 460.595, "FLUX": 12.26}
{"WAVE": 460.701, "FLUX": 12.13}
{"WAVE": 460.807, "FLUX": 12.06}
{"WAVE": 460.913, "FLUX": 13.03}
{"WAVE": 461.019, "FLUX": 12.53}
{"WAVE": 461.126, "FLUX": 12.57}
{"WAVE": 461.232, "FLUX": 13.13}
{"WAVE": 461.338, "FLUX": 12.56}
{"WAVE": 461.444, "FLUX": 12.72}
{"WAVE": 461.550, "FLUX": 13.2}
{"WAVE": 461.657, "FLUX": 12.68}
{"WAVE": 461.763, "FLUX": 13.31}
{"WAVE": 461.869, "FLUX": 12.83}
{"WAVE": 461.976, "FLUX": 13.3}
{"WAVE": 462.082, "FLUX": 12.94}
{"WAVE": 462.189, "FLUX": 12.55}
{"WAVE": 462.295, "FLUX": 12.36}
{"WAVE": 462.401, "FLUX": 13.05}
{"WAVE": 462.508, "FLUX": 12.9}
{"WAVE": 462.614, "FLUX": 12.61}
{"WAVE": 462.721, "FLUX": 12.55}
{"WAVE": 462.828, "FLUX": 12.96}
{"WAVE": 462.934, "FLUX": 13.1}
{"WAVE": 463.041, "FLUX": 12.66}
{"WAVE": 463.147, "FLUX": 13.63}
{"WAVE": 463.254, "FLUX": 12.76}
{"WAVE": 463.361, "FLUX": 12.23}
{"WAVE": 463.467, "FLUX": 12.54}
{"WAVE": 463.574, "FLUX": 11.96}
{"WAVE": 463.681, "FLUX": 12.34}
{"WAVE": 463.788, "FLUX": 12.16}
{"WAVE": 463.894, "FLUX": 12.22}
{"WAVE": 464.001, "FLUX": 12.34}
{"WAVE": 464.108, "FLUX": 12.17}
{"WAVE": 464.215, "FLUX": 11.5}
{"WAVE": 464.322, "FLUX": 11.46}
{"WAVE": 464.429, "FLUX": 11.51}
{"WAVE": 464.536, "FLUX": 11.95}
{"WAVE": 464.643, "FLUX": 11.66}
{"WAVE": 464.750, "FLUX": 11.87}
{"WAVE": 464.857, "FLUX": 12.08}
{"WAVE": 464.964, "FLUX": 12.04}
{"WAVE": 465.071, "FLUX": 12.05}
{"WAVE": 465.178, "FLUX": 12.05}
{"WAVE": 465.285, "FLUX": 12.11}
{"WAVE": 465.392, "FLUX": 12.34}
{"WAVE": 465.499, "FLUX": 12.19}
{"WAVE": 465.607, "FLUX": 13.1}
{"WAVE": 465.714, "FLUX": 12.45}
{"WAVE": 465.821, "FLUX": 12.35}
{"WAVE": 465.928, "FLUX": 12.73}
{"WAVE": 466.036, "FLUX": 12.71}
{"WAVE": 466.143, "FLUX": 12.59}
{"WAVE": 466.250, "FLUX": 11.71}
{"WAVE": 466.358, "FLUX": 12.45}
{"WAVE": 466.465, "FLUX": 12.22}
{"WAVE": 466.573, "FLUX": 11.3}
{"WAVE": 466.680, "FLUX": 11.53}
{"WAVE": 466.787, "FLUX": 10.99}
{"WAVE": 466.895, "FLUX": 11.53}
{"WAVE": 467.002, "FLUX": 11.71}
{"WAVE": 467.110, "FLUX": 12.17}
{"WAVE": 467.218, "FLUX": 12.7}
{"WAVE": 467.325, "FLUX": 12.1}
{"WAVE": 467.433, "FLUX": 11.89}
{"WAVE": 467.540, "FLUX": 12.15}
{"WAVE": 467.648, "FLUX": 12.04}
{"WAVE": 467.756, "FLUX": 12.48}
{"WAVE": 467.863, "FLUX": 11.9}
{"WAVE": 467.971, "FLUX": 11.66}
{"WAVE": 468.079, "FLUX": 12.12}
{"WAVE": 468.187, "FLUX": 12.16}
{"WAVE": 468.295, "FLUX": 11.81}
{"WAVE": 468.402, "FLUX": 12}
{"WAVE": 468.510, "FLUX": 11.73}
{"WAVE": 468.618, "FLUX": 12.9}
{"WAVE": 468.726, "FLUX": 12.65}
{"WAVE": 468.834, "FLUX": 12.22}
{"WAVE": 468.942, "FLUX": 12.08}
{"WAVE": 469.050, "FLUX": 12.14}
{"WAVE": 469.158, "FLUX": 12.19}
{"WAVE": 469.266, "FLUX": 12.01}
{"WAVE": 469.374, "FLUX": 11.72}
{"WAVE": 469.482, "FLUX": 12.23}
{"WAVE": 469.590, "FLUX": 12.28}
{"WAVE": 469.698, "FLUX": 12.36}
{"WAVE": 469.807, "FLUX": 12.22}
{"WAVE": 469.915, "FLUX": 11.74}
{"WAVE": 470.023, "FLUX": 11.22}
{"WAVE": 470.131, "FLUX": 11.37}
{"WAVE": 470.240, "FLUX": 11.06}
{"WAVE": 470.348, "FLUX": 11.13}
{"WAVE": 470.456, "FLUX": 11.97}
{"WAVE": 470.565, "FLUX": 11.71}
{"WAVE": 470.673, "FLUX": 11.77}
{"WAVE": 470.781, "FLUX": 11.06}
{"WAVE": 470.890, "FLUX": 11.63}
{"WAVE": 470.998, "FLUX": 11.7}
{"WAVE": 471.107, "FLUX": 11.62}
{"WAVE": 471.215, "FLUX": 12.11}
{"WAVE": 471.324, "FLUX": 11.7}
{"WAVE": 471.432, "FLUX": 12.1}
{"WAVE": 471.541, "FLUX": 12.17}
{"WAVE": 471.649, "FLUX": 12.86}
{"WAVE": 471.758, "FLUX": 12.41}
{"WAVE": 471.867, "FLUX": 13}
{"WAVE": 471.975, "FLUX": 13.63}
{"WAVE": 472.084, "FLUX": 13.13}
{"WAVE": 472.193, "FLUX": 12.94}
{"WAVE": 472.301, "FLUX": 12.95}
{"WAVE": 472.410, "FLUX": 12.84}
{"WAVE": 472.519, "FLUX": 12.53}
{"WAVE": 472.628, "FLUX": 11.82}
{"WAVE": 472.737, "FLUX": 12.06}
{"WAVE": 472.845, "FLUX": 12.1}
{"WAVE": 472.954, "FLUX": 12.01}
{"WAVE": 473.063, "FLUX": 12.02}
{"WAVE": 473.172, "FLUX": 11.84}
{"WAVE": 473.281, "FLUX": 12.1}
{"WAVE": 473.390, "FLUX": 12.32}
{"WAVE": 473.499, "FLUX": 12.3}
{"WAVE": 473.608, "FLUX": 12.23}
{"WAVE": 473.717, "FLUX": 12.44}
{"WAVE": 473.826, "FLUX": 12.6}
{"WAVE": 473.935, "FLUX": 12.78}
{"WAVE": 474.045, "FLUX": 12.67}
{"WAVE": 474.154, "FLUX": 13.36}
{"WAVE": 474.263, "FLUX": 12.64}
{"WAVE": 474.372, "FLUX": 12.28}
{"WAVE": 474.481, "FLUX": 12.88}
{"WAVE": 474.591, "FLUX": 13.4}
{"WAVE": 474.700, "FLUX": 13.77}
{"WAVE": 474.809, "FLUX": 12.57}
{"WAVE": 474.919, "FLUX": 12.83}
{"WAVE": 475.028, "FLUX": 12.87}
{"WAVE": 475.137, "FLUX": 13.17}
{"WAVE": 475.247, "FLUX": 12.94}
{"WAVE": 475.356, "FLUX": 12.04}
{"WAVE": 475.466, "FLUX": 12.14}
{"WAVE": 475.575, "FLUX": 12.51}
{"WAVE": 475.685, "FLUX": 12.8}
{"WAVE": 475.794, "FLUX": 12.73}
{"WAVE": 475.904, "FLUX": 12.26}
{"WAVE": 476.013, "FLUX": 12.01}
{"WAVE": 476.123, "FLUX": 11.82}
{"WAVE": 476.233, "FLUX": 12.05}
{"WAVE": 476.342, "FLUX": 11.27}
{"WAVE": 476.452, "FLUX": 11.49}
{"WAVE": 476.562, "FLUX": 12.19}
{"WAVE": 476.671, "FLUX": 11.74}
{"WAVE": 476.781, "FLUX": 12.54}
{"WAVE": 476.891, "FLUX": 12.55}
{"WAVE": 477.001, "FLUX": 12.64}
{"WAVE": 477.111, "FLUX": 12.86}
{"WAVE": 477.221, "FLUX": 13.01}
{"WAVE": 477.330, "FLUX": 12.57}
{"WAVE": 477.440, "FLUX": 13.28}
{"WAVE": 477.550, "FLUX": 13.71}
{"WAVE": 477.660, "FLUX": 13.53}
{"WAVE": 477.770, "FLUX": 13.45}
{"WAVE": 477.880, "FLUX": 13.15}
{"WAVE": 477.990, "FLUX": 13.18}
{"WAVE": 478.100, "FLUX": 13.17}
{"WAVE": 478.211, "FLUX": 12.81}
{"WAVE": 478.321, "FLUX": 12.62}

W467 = 0.45 nm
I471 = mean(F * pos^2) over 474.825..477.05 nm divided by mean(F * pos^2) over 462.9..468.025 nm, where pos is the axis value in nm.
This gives 1.1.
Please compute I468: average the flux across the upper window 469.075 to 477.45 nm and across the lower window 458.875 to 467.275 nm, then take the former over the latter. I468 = 1.00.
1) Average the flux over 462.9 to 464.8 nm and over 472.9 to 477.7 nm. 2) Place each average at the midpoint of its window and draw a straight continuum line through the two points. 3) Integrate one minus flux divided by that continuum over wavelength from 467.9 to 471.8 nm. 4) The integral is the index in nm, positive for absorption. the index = 0.14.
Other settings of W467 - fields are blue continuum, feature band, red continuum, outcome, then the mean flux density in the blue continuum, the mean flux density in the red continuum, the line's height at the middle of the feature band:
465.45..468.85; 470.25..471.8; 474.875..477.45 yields 0.054 nm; 12.1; 12.4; 12.3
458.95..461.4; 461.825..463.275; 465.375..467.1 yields -0.085 nm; 12.2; 12.1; 12.2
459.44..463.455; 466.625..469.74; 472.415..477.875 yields 0.122 nm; 12.5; 12.5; 12.5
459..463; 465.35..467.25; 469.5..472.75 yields 0.020 nm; 12.5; 12.1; 12.3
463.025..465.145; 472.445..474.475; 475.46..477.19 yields -0.023 nm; 12.1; 12.2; 12.2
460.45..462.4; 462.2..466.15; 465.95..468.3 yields 0.003 nm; 12.7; 12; 12.4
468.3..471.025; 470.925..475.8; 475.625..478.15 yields -0.107 nm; 11.9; 12.6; 12.3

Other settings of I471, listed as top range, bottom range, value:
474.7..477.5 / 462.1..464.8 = 1.06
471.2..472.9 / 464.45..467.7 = 1.06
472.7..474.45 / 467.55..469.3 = 1.04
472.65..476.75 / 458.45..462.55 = 1.07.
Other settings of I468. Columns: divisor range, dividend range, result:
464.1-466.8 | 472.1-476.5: 1.03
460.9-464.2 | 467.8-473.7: 0.95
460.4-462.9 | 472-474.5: 0.98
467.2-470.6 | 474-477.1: 1.04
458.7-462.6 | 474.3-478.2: 1.02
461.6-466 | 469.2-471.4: 0.94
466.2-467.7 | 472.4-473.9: 1.03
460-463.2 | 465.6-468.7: 0.95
